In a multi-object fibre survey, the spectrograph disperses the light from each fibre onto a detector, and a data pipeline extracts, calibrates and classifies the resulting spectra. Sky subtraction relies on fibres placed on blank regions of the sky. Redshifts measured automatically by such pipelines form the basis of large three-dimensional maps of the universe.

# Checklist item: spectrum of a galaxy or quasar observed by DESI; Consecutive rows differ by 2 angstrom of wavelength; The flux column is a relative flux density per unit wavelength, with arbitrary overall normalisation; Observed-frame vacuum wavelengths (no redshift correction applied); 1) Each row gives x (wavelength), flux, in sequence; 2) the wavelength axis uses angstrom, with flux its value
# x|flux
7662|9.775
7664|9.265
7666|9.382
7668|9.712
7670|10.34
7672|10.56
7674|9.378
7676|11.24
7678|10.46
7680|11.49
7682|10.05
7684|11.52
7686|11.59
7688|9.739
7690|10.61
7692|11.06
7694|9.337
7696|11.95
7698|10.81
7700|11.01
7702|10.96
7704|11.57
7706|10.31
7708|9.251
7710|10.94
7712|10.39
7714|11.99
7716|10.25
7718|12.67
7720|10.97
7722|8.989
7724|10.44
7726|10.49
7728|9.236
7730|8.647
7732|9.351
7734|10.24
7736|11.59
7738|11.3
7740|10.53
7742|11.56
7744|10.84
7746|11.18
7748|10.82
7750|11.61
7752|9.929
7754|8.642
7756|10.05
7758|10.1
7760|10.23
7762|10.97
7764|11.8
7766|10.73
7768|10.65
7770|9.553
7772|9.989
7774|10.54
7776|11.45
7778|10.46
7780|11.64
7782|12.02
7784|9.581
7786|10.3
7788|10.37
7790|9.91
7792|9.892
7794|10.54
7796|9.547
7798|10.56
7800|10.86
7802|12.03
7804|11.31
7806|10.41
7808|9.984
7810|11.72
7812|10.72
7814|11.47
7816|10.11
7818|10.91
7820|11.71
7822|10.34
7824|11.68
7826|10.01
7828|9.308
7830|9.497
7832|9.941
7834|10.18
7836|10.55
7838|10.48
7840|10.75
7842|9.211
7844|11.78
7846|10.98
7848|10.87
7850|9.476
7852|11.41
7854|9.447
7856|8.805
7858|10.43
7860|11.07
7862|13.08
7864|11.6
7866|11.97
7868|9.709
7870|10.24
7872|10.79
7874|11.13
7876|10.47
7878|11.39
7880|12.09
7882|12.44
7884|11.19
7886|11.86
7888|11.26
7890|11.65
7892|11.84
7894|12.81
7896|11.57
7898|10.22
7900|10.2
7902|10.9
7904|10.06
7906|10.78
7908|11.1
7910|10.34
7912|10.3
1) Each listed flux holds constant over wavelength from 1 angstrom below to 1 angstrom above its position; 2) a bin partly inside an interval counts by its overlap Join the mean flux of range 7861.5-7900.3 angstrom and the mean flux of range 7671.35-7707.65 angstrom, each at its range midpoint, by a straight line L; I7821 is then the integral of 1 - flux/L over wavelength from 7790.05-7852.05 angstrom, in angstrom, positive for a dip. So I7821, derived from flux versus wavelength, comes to 3.4 angstrom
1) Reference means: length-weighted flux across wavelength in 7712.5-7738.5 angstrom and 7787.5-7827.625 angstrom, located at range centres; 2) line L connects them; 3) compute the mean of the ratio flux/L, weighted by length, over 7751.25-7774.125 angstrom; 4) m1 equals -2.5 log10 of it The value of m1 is 0.03 mag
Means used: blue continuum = 10.5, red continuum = 10.7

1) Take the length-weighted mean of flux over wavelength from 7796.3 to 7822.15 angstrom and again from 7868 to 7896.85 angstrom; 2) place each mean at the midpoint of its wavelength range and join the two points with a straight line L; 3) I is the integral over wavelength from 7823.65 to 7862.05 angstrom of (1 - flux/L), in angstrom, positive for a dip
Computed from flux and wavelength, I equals 2.7 angstrom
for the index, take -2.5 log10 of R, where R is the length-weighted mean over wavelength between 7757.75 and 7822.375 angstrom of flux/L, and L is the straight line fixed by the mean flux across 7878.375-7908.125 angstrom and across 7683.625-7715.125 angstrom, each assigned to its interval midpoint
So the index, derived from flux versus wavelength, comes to 0.04 mag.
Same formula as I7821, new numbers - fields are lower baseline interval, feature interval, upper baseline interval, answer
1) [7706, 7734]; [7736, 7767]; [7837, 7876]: -1.02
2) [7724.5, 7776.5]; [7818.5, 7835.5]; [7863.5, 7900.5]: 0.91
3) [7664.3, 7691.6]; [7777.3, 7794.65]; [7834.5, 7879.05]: 0.13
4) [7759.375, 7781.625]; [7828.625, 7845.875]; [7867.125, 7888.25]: 1.09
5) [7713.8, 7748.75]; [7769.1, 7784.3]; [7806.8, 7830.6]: -0.14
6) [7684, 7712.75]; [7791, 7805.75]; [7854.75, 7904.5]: 0.39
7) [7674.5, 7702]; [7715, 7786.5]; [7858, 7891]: 2.94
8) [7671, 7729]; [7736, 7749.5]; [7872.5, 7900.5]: -0.32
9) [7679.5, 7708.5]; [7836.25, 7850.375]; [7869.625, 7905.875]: 0.73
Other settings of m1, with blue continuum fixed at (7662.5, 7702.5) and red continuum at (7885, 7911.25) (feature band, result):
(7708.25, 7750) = 0.002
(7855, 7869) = 0.006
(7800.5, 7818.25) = -0.010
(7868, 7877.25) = 0.047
